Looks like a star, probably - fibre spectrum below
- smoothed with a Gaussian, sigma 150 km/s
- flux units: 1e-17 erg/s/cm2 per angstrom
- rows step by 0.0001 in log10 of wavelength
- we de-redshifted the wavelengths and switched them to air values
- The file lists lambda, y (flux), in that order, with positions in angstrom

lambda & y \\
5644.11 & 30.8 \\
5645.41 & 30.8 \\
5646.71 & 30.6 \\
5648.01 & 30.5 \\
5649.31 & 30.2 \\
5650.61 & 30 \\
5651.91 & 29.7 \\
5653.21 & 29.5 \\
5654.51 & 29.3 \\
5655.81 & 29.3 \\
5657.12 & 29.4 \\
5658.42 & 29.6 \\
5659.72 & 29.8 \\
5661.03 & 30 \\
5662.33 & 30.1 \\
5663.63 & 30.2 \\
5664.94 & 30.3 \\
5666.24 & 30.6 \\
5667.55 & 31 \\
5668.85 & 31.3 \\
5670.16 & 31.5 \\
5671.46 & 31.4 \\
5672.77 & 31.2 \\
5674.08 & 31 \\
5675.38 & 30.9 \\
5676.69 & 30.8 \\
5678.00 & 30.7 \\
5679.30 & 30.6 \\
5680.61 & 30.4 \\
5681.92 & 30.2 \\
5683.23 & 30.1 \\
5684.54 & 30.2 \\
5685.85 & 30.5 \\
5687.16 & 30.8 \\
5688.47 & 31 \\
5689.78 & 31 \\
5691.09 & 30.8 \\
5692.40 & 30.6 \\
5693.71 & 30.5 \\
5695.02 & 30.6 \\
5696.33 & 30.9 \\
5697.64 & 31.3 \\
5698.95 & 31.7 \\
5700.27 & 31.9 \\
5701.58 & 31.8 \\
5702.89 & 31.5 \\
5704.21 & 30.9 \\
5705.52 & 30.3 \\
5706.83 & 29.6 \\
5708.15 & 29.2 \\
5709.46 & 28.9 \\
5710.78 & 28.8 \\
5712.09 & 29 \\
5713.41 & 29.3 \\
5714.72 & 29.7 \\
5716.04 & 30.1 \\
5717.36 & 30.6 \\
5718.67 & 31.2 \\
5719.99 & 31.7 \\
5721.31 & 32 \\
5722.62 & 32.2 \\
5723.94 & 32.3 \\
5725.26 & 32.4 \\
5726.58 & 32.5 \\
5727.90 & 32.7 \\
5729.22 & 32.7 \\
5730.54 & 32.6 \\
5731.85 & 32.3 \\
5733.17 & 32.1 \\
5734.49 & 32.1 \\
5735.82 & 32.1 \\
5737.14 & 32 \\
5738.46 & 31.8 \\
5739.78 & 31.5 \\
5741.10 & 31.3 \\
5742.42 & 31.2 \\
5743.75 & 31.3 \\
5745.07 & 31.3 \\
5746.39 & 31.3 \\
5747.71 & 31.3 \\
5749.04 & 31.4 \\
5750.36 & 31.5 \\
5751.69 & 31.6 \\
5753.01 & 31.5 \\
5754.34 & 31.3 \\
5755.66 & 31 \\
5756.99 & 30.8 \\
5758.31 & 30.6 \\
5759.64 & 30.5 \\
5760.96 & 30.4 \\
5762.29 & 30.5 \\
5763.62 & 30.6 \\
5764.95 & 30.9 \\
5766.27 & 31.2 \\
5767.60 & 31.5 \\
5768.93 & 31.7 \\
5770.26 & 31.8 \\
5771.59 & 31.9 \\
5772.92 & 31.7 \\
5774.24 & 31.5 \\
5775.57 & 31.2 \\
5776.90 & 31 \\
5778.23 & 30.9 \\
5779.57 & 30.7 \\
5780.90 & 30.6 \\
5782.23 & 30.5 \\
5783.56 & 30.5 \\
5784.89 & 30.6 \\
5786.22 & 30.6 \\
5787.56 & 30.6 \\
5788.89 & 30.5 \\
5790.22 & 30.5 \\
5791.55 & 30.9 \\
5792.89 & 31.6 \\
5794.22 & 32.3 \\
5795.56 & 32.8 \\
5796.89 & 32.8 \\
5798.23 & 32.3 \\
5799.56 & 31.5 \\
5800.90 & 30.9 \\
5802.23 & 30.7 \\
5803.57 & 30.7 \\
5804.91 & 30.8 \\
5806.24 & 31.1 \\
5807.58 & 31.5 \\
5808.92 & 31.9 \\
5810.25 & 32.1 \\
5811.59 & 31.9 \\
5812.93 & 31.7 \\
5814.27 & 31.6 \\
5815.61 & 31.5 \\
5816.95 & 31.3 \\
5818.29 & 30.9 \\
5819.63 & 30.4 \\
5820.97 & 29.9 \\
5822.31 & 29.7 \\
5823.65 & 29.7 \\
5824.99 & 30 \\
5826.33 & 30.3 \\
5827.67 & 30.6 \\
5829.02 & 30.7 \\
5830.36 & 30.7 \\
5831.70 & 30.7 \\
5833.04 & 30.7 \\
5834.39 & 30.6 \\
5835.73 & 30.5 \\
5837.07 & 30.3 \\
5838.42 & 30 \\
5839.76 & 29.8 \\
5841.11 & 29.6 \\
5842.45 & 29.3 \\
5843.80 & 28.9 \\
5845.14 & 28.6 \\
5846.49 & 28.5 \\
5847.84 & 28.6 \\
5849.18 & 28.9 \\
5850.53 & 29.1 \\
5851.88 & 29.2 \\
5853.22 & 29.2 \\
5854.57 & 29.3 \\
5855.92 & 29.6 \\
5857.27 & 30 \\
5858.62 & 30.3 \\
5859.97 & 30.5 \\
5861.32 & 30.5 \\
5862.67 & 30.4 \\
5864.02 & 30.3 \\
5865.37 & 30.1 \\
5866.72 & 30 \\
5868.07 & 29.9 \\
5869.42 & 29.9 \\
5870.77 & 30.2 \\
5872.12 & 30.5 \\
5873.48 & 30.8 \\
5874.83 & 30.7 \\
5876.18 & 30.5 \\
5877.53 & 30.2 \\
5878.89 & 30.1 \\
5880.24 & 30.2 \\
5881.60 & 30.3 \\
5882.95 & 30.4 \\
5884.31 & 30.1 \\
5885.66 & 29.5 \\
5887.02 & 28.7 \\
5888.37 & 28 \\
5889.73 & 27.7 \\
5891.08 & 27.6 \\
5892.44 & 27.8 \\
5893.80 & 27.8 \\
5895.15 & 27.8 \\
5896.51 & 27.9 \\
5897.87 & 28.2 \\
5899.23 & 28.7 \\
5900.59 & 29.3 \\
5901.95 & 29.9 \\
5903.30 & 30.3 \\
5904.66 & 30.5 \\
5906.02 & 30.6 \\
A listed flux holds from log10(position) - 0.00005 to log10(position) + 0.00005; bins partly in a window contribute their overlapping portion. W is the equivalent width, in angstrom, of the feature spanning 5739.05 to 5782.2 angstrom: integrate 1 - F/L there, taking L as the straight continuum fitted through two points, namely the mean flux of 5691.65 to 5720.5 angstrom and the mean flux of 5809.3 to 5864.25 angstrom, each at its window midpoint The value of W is -1.2 angstrom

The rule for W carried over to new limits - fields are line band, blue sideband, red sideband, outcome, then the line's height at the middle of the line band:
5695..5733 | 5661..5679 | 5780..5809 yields -0.2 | 30.9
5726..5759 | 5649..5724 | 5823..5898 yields -1.6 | 30.2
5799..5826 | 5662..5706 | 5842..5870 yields -1.0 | 29.9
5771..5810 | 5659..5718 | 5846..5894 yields -1.6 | 30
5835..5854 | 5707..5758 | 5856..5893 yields 0.5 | 30.1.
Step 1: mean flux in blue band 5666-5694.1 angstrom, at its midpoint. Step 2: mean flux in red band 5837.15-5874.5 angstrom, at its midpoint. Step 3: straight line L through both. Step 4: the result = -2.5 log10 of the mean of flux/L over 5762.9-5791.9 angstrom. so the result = -0.03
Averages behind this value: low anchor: 30.8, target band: 31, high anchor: 29.7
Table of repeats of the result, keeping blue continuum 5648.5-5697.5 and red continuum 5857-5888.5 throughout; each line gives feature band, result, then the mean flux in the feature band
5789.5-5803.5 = -0.047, 31.6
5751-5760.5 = -0.026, 31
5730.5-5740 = -0.060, 32.1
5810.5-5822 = -0.032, 31.1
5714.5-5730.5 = -0.048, 31.8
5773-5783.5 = -0.024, 30.9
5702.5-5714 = 0.026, 29.7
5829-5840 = -0.010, 30.5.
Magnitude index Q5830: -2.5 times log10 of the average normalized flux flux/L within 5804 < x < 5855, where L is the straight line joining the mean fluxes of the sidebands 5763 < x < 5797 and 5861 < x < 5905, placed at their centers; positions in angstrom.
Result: 0.00 mag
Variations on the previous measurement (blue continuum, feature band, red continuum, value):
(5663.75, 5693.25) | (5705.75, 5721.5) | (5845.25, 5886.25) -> 0.02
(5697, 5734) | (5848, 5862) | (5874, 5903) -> 0.00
